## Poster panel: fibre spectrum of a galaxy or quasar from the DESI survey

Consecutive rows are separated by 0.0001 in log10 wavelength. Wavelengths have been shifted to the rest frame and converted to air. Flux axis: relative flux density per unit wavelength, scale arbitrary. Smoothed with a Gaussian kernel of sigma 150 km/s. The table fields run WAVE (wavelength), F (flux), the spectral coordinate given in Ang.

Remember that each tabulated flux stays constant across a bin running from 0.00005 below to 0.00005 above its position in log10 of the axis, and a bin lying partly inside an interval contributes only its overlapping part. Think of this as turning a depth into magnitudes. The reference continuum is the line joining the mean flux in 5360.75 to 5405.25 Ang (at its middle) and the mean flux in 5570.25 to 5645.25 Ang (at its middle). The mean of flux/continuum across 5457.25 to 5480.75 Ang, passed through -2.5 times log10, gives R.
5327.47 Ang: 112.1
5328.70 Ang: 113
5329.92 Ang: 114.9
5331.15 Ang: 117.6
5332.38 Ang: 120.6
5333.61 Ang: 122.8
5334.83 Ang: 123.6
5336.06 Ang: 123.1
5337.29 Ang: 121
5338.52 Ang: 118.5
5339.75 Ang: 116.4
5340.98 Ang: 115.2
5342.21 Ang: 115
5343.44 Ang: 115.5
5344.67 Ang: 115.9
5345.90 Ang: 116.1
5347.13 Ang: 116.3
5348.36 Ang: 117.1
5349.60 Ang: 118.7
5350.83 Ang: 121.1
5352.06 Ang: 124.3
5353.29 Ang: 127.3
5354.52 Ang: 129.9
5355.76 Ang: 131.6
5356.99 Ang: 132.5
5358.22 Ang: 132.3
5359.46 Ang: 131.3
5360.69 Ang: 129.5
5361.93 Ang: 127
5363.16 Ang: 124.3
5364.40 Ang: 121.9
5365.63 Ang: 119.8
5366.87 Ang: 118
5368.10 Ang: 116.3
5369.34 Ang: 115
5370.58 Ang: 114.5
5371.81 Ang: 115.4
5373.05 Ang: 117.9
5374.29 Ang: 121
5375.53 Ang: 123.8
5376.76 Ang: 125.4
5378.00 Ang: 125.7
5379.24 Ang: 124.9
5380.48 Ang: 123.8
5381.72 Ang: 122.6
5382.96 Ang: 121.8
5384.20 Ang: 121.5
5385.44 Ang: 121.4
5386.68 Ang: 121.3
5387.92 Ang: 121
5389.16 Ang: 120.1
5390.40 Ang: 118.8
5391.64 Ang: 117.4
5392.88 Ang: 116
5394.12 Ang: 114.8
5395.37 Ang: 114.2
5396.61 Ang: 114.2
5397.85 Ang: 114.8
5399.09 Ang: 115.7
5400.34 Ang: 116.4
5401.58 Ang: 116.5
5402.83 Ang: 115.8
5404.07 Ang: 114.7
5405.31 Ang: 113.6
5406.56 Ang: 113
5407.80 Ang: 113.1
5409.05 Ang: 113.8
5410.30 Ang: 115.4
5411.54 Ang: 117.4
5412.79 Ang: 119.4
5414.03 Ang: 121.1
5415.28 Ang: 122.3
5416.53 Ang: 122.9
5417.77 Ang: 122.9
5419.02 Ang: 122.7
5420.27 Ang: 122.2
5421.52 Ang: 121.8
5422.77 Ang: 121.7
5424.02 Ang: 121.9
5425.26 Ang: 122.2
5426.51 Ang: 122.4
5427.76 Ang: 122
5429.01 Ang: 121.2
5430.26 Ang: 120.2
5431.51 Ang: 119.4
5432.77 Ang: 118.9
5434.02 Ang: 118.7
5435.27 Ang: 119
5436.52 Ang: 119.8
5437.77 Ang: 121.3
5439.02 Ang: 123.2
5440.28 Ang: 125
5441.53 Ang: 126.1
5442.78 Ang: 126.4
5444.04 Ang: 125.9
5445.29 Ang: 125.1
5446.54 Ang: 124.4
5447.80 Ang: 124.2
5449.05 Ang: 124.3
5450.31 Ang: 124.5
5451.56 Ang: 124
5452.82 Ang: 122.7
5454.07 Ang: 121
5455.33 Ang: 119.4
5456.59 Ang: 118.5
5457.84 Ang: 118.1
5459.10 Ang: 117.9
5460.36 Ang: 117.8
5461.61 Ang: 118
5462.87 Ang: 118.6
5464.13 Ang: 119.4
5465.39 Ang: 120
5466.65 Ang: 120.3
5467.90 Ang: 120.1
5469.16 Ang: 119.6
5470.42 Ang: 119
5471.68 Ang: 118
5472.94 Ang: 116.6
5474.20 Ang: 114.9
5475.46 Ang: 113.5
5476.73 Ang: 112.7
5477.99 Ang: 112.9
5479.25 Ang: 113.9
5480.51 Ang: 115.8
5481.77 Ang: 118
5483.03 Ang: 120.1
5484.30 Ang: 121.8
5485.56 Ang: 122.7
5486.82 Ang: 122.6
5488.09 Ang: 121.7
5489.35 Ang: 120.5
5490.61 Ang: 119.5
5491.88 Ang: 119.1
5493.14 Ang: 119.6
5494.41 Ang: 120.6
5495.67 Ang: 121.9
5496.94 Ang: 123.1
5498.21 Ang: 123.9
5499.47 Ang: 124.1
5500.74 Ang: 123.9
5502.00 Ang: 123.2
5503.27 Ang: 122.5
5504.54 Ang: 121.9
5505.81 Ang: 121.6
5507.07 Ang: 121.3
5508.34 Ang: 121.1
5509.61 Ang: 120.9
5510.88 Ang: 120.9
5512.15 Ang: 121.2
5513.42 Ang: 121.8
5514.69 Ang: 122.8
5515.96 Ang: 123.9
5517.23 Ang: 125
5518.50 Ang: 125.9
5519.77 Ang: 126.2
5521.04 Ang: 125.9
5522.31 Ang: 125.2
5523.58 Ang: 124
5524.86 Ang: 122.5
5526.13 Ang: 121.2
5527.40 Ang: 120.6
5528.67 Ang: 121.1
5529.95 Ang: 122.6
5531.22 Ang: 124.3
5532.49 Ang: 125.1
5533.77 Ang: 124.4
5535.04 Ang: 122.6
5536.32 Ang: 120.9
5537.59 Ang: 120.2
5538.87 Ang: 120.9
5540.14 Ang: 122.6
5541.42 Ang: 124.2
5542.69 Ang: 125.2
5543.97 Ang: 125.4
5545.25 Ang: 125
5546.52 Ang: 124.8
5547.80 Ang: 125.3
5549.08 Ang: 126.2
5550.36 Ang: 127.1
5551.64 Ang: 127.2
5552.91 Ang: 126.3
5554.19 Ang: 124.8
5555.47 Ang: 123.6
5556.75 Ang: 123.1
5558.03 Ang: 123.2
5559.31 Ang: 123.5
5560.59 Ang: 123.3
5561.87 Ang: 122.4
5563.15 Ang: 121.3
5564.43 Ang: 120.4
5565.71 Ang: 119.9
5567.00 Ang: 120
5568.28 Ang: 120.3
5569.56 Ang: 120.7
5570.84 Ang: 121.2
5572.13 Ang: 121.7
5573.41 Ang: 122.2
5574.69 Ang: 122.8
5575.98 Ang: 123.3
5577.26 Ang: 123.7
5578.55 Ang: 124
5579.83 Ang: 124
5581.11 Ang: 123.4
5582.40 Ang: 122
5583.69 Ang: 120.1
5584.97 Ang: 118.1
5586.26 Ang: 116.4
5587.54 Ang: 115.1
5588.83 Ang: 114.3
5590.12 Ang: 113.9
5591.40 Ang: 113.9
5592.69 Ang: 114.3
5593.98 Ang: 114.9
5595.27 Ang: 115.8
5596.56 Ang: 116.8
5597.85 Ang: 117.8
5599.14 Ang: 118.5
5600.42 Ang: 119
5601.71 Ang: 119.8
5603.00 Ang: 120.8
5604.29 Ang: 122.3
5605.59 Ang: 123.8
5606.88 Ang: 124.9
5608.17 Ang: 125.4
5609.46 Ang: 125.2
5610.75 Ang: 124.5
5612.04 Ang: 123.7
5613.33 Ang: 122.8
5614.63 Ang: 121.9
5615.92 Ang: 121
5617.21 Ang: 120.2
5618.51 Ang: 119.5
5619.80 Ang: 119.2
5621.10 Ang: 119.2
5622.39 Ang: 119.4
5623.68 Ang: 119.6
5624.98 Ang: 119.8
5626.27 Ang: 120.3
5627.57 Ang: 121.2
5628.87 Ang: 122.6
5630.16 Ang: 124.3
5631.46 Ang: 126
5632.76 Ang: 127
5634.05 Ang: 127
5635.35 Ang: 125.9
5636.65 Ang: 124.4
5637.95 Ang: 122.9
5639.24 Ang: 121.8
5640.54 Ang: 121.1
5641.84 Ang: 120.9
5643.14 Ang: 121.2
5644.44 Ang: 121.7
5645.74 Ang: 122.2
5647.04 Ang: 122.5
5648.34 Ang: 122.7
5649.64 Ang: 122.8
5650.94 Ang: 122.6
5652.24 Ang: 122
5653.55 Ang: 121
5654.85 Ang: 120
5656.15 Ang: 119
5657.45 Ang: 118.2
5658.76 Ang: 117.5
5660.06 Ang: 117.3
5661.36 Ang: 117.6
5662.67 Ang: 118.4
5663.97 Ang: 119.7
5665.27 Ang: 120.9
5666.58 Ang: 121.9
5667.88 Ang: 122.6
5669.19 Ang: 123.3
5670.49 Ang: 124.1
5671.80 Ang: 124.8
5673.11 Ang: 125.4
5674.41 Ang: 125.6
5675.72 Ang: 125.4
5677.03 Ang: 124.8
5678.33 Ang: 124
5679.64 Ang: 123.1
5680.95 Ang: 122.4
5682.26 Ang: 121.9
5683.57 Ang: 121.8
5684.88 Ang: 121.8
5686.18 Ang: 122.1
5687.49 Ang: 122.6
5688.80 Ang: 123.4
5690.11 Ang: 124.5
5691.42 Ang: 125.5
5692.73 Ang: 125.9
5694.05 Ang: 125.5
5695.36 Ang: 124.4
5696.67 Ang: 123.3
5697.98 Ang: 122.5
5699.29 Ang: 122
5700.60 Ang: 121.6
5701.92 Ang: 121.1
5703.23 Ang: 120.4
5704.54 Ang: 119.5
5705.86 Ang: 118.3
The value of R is 0.03 mag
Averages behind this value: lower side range 119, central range 117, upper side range 121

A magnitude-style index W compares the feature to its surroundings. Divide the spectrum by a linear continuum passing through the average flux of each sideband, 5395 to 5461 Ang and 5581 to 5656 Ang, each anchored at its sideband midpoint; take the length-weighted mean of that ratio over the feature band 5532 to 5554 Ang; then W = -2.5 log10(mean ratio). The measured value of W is -0.03 mag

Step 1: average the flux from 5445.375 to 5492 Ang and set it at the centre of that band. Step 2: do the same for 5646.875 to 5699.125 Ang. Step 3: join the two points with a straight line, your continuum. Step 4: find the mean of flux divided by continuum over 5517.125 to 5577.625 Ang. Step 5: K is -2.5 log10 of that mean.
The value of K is -0.02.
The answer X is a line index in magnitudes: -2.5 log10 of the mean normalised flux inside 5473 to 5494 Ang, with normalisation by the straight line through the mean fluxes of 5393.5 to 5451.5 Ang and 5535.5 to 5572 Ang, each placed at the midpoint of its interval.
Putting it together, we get 0.031 mag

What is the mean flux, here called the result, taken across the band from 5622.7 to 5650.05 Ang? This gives 123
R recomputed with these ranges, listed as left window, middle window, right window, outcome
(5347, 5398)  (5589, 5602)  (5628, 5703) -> 0.055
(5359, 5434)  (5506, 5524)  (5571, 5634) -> -0.027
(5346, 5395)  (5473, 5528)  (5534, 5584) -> 0.015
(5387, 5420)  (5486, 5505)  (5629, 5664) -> -0.026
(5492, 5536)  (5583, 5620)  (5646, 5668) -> 0.017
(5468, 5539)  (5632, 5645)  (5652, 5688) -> -0.016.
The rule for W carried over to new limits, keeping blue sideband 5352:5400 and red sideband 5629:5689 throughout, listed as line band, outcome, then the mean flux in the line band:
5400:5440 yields 0.02 mag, 119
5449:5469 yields 0.02 mag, 120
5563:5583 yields 0.00 mag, 122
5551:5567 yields -0.01 mag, 123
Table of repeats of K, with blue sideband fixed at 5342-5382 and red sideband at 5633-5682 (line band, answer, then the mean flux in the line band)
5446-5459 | 0.00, 122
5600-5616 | -0.01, 123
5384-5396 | 0.03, 119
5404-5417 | 0.05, 117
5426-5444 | 0.00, 122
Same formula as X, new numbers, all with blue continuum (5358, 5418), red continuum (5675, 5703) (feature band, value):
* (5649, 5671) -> 0.021 mag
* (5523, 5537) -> -0.012 mag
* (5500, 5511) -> -0.009 mag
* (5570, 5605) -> 0.025 mag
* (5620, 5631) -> 0.015 mag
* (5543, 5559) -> -0.031 mag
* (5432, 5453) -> -0.026 mag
